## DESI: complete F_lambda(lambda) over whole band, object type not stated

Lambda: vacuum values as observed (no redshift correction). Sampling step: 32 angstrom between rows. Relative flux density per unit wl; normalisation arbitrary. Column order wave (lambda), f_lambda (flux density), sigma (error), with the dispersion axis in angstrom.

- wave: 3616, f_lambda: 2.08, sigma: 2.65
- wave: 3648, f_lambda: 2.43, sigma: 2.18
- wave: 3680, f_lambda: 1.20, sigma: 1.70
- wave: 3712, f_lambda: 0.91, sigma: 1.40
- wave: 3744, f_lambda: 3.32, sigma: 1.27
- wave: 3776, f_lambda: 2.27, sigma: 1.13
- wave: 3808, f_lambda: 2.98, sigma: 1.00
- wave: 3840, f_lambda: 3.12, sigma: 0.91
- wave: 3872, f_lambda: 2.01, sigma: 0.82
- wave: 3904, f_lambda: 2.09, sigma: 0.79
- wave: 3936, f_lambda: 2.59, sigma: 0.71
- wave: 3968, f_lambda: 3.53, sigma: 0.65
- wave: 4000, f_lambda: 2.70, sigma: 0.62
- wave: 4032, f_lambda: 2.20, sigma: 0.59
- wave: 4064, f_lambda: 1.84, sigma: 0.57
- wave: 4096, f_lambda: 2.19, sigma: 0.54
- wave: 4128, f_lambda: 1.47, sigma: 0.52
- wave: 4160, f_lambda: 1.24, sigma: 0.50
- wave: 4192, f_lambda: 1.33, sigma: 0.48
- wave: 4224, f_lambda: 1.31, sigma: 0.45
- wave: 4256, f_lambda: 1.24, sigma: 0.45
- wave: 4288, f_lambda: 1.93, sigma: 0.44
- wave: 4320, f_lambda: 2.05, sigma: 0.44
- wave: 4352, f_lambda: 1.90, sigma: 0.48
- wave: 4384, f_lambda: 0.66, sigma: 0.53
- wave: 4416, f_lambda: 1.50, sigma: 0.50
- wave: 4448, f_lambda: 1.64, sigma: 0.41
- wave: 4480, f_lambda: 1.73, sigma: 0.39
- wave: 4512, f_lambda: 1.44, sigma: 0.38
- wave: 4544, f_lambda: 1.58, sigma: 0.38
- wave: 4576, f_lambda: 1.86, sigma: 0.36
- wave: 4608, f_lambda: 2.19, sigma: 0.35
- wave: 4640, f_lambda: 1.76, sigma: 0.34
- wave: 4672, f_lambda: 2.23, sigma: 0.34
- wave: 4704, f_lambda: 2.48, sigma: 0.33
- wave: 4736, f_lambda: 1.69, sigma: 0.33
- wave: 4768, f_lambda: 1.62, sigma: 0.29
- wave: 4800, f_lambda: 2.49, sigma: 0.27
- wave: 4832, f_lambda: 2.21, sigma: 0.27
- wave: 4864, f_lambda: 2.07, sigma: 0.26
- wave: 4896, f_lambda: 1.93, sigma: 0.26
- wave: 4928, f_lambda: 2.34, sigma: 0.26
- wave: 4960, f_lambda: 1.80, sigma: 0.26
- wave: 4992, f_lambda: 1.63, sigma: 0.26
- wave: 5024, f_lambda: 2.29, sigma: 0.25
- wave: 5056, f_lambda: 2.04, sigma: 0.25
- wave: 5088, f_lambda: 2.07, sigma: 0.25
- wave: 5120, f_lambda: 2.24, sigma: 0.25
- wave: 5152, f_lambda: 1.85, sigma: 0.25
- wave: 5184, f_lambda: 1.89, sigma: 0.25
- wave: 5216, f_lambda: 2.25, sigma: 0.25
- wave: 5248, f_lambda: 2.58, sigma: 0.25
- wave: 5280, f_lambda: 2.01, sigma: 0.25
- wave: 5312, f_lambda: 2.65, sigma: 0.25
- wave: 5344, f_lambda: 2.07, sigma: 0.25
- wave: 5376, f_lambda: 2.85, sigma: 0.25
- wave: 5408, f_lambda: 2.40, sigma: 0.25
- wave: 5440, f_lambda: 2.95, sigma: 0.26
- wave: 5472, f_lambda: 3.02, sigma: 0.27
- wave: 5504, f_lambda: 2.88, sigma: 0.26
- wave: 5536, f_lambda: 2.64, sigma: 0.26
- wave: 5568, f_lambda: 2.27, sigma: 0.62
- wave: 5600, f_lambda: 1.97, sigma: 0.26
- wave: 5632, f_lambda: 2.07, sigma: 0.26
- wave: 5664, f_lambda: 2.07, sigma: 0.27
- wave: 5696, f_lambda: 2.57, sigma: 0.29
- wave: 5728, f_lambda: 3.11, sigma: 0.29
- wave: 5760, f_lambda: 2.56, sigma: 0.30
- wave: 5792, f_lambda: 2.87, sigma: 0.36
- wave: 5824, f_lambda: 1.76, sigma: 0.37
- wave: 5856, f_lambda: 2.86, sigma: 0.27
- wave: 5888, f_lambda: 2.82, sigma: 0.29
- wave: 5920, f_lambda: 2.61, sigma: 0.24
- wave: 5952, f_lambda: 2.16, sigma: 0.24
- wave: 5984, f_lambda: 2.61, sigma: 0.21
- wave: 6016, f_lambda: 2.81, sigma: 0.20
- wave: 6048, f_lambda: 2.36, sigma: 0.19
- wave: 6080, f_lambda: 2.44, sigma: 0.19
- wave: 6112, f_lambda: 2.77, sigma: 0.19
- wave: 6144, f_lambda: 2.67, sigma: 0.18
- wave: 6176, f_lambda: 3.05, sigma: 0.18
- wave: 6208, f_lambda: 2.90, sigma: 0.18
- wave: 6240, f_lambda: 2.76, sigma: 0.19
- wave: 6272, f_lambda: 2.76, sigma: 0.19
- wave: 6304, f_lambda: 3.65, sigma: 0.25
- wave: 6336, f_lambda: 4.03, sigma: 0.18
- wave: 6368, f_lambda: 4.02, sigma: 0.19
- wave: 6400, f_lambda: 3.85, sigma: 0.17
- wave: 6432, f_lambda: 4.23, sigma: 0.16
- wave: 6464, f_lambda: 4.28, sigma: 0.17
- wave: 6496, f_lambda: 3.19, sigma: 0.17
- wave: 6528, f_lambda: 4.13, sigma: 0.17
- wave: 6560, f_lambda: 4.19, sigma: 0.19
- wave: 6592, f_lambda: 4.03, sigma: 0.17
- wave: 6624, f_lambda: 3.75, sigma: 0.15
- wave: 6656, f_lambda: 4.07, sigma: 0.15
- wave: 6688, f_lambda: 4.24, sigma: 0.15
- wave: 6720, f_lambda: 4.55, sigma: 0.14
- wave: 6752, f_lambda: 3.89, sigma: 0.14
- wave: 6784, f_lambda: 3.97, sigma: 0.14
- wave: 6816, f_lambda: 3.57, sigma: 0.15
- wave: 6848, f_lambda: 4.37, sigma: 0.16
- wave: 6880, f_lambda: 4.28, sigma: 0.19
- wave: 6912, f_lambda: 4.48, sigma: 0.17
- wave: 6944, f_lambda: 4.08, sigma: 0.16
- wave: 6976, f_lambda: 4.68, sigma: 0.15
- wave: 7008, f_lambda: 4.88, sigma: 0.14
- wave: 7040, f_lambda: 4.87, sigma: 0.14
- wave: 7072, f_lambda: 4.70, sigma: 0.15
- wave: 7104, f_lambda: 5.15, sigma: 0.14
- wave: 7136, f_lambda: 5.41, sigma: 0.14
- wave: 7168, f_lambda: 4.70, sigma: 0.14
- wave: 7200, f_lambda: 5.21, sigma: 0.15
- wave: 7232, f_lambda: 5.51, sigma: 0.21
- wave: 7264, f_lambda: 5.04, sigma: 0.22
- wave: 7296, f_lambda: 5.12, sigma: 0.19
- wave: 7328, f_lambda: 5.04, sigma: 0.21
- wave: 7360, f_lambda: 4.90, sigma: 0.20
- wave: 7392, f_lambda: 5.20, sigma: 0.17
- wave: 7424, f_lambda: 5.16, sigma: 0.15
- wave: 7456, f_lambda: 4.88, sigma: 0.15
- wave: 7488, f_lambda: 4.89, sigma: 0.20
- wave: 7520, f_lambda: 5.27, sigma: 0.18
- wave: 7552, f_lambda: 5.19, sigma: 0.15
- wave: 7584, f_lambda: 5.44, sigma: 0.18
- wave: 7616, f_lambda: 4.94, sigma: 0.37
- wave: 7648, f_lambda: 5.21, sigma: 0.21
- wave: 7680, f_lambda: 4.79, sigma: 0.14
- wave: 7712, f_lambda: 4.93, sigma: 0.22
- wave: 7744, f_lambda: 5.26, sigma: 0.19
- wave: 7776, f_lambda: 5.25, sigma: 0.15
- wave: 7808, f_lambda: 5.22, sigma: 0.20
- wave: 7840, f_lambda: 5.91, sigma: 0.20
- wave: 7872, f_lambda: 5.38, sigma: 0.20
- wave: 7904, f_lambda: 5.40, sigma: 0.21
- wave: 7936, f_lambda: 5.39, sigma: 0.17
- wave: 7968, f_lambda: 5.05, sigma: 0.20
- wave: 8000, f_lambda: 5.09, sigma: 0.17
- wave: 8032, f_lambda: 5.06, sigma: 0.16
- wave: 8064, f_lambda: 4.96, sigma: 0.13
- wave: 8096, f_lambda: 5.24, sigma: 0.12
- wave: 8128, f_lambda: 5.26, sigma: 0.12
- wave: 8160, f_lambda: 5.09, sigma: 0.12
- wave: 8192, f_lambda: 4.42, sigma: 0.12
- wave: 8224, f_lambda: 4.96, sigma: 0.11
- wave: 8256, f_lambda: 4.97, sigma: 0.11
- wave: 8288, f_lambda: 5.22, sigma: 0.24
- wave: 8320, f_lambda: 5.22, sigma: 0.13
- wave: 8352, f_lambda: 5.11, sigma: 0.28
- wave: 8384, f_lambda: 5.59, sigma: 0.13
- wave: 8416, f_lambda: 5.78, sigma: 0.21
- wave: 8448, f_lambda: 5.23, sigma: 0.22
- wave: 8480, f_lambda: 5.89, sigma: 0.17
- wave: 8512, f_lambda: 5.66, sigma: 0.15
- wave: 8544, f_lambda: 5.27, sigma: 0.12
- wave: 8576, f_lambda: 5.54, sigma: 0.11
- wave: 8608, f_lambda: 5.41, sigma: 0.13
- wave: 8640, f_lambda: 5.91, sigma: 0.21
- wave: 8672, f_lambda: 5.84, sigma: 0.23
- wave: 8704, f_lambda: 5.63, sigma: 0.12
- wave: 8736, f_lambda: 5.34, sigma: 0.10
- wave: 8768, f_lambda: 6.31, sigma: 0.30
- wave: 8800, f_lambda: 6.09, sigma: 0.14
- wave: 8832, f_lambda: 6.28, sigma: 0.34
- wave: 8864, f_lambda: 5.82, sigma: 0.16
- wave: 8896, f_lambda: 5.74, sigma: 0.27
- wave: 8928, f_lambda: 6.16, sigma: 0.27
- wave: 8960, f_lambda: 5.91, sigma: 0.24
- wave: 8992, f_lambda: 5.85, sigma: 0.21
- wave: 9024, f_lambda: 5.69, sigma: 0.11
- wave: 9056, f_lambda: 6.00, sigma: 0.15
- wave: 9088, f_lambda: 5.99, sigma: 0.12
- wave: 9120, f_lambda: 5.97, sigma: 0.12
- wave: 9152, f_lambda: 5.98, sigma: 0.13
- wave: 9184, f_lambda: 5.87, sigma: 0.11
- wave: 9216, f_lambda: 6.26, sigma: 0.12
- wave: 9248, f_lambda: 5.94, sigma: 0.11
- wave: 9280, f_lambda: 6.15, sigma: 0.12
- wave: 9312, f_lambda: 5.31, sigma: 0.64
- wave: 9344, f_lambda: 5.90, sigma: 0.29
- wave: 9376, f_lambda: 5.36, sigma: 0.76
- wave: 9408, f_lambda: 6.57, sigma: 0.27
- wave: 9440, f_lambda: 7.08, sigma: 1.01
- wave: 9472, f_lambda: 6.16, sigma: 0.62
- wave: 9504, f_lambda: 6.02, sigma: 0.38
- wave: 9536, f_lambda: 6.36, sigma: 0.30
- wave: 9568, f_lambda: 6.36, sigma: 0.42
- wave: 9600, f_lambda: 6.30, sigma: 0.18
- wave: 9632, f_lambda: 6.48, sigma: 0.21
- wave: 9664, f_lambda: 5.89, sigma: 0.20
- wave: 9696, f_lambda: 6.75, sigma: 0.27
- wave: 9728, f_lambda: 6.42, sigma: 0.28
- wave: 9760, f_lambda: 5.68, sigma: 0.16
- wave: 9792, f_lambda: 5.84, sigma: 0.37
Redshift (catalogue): 0.58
